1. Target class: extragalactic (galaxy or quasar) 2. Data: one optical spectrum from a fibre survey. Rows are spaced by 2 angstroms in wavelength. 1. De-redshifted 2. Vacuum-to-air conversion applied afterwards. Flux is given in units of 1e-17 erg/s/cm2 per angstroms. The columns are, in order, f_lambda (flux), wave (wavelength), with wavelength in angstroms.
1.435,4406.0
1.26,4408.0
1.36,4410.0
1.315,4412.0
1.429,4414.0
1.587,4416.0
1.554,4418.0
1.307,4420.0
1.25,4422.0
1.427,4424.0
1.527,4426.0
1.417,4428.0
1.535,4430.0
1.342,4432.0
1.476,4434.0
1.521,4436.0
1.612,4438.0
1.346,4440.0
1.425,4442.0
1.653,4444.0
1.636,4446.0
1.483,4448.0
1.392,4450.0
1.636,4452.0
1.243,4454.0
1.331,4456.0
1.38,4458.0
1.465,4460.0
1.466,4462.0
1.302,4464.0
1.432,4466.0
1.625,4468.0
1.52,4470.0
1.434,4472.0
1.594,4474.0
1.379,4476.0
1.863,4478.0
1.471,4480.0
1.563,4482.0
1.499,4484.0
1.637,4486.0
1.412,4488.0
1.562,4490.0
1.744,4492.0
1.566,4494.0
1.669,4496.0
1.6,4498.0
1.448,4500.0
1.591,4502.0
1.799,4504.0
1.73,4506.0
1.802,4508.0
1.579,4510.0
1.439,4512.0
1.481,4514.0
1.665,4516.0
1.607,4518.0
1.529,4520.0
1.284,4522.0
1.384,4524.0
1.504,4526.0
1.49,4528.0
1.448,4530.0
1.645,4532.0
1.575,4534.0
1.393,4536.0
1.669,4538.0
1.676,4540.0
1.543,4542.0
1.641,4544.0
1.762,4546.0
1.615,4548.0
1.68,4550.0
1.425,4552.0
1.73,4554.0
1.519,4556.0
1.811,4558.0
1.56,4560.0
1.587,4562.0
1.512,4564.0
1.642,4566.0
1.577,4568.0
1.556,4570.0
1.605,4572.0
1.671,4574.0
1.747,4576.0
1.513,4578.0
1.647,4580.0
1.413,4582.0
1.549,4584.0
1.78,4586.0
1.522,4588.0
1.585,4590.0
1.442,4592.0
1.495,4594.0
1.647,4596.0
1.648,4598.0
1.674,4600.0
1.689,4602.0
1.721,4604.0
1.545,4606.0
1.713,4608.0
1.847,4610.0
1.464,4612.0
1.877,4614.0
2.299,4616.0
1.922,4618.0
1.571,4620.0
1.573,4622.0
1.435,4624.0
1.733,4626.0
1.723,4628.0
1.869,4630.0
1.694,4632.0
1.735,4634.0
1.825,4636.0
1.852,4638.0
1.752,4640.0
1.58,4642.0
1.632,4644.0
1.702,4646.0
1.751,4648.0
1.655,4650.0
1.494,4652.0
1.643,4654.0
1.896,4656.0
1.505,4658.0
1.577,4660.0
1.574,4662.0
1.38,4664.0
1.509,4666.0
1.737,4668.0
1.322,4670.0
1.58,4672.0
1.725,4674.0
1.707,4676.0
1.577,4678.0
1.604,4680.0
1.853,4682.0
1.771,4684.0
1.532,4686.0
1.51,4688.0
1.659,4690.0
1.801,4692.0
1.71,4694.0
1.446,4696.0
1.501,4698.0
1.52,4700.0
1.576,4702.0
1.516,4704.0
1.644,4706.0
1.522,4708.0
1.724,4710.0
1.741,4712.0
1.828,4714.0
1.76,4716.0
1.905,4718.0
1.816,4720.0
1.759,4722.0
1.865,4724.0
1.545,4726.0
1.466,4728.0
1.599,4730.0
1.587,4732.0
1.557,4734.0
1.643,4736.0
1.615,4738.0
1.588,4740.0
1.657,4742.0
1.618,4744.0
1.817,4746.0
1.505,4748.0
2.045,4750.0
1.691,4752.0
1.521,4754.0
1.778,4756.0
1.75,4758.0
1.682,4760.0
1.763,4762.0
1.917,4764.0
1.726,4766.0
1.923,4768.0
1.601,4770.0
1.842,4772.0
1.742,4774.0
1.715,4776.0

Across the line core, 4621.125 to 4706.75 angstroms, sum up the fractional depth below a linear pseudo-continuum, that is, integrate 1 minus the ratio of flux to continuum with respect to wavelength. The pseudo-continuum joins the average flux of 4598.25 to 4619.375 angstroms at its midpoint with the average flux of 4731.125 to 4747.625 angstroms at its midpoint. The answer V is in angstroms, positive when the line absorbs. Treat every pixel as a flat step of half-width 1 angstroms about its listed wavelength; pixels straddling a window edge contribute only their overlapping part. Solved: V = 3.6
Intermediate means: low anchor 1.77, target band 1.64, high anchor 1.63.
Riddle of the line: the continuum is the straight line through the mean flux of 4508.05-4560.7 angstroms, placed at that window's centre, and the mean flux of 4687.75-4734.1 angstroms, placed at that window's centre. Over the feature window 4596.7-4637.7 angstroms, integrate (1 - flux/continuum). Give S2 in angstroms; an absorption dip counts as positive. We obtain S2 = -3.1 angstroms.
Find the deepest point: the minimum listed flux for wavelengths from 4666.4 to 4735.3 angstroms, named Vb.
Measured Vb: 1.322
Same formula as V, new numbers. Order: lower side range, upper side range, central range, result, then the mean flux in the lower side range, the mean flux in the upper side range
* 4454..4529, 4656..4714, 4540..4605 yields -1.90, 1.53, 1.61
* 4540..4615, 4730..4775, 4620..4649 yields -0.89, 1.62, 1.71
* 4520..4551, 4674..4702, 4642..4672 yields 0.34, 1.55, 1.63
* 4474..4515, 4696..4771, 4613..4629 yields -1.25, 1.59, 1.68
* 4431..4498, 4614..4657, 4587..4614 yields 1.01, 1.51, 1.73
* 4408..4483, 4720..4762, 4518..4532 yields 0.49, 1.46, 1.67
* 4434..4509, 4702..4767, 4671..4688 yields -0.01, 1.54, 1.69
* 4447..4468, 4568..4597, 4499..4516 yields -1.43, 1.42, 1.58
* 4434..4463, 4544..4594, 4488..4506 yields -1.10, 1.47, 1.6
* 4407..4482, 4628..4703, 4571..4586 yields -0.32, 1.46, 1.64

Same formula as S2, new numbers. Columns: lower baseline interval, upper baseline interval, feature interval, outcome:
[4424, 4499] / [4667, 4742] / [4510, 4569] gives -0.6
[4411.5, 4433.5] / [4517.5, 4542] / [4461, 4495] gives -1.4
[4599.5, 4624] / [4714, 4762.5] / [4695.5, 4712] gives 1.3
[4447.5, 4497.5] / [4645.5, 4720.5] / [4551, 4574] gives -0.5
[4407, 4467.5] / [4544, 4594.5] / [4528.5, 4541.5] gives 0.0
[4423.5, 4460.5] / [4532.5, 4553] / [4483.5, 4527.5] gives -0.6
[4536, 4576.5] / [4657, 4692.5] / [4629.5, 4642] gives -1.2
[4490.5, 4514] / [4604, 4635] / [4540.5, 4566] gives 0.8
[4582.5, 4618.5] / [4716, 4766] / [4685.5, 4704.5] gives 1.3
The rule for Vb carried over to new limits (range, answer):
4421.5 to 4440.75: 1.25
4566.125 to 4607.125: 1.413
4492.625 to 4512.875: 1.439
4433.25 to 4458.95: 1.243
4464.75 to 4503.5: 1.379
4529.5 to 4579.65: 1.393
